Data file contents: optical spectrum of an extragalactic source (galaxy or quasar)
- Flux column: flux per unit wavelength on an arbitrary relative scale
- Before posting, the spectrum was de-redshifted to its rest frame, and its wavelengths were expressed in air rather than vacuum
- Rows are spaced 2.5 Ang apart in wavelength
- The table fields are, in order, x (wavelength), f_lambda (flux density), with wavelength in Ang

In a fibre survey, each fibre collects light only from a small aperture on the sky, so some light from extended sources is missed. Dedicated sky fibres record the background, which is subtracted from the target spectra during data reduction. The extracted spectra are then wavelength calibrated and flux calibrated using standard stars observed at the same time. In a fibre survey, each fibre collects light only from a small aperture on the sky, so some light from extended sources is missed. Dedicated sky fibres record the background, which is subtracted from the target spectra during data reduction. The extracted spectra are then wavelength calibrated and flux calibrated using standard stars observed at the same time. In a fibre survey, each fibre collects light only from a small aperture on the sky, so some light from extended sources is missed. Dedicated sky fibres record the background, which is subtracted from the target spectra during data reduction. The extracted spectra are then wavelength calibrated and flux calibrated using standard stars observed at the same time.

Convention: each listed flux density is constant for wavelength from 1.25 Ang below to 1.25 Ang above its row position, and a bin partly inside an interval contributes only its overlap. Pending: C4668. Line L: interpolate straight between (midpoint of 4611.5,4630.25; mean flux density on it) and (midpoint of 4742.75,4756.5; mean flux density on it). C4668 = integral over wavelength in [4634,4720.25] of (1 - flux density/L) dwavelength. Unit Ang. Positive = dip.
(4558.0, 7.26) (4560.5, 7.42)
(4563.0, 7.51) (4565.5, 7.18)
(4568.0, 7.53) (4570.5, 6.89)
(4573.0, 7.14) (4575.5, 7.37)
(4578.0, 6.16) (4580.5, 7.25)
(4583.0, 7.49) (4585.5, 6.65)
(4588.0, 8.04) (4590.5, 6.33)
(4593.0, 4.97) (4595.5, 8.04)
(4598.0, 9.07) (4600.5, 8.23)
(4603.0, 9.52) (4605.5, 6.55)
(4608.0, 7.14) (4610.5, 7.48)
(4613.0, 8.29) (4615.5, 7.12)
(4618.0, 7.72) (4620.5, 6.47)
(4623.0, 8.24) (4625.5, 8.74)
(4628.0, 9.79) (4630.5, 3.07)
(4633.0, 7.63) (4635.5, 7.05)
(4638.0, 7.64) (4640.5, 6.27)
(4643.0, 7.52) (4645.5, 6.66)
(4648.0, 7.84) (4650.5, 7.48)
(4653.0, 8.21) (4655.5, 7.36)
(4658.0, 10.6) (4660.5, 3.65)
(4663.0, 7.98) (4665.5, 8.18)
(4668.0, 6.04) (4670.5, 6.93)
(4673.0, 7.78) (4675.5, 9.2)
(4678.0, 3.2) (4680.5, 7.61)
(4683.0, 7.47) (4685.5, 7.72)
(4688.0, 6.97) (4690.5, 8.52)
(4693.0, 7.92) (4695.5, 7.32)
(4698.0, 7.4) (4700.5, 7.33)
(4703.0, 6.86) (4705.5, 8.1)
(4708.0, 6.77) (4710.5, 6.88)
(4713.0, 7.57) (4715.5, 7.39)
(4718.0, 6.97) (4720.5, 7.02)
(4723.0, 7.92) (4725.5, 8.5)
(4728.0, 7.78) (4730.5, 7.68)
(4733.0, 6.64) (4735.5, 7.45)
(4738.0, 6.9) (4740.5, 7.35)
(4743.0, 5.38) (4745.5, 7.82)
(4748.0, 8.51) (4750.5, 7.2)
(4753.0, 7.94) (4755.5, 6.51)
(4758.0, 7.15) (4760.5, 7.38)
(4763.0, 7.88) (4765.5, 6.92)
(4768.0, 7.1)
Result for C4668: 3.39 Ang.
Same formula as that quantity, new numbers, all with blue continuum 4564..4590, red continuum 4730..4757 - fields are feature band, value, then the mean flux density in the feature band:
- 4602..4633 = -1.5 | 7.5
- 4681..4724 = -1.4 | 7.42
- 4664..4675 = -0.3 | 7.38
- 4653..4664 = -0.5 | 7.48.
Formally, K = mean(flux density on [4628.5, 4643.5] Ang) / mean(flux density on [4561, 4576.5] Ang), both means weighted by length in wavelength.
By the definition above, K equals 0.9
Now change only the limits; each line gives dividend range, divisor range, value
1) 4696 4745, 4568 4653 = 0.99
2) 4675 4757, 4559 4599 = 1.02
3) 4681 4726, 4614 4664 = 1.02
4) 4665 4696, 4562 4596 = 1.04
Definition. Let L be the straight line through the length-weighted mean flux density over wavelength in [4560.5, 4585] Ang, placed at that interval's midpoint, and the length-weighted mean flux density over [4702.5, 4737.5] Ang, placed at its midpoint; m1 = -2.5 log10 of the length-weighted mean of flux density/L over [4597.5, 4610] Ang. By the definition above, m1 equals -0.11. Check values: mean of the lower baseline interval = 7.17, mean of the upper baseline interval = 7.4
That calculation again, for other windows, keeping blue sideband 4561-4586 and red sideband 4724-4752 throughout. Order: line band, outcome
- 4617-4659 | -0.042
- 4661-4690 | 0.025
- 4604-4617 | -0.025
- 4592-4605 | -0.110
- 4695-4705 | 0.007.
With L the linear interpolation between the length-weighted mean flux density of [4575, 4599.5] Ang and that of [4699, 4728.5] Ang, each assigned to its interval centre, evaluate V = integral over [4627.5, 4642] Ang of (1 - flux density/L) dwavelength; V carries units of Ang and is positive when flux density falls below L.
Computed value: 0.9 Ang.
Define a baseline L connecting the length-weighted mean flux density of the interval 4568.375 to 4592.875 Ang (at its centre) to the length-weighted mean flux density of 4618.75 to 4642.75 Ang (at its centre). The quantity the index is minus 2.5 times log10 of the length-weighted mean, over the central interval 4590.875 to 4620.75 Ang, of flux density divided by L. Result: -0.07 mag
